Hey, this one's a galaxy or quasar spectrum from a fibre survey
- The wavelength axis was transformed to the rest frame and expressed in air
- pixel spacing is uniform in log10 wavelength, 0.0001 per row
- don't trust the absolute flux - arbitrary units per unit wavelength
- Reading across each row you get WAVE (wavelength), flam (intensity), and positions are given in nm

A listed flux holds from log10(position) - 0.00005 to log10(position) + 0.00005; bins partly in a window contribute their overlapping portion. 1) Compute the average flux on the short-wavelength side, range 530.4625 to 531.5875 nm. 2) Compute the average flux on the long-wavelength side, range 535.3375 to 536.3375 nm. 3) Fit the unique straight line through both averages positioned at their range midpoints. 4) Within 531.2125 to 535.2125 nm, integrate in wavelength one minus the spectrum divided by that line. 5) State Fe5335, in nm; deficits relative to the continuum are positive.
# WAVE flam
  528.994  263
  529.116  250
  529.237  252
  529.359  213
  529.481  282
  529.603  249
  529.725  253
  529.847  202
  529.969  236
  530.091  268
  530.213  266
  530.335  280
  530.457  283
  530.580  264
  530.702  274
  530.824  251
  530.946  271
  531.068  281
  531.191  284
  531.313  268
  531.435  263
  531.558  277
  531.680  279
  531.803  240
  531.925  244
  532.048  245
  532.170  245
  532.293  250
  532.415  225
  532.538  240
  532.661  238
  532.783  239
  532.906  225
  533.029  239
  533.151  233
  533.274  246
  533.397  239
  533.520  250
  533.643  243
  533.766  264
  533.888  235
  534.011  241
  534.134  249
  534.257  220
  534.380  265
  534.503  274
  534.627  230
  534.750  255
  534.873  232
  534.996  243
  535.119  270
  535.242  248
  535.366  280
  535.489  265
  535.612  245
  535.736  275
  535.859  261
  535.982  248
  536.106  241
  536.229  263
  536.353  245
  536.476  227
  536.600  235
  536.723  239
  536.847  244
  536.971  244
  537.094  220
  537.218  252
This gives 0.27 nm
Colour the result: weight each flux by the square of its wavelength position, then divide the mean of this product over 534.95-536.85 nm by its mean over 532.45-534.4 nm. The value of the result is 1.06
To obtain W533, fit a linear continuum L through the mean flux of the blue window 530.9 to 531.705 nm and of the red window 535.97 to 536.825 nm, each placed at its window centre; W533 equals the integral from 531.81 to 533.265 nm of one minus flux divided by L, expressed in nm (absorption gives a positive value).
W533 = 0.15 nm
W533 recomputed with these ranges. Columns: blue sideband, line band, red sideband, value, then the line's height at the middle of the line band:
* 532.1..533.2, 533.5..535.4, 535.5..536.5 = -0.03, 245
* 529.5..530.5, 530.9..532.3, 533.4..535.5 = -0.05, 253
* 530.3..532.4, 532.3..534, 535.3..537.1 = 0.12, 258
